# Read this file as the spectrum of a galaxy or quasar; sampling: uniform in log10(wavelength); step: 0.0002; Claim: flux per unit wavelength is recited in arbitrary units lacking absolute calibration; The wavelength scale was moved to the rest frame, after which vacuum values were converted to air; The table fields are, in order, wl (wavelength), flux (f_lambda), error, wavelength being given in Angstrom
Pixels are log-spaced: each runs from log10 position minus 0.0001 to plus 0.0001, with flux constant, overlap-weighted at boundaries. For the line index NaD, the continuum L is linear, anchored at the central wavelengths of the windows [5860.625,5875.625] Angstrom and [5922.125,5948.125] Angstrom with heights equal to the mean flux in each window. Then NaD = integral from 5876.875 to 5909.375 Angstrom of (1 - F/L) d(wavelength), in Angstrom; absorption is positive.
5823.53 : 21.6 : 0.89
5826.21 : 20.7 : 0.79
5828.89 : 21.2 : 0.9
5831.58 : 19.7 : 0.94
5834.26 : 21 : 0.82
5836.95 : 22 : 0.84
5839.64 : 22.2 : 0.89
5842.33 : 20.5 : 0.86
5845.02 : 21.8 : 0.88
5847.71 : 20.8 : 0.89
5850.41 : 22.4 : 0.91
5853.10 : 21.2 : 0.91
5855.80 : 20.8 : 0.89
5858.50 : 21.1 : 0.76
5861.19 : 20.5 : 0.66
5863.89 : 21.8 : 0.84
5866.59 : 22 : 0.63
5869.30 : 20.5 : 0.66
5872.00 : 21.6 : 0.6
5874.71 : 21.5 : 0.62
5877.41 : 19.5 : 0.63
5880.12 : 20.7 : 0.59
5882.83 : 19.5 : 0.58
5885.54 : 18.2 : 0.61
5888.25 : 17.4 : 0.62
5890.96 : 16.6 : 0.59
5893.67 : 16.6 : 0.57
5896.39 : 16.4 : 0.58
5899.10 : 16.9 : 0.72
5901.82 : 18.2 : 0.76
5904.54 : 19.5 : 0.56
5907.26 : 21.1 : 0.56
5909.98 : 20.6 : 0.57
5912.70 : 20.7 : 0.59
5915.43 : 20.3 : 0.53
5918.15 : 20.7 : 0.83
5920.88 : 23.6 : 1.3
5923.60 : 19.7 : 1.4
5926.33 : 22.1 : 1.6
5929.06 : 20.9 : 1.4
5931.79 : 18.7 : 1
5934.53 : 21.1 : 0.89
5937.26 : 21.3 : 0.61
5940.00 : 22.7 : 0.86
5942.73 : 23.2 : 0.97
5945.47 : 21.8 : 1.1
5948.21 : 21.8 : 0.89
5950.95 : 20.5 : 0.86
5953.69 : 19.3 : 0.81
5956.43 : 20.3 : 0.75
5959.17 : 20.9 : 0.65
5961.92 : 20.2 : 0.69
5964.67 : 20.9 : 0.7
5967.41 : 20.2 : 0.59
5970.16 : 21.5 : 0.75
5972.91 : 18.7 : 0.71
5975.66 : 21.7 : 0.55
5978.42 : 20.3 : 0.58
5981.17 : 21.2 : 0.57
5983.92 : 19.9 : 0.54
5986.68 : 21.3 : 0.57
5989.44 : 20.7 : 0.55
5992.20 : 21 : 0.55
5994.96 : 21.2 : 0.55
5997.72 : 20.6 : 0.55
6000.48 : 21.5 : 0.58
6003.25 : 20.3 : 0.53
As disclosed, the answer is 4.5 Angstrom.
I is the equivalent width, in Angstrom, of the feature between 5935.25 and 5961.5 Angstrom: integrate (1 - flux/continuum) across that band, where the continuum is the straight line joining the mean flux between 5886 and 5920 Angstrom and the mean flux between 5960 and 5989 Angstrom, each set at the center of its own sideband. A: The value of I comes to -1.8 Angstrom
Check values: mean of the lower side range 18.8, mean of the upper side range 20.6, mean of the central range 21.3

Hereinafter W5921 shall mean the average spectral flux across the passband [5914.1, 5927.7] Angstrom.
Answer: 21.3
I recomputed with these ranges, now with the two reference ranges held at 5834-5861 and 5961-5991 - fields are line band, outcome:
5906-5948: -0.7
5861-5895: 2.4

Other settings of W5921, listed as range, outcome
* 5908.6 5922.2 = 21.2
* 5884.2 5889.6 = 17.8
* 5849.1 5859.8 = 21.4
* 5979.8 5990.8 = 20.8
